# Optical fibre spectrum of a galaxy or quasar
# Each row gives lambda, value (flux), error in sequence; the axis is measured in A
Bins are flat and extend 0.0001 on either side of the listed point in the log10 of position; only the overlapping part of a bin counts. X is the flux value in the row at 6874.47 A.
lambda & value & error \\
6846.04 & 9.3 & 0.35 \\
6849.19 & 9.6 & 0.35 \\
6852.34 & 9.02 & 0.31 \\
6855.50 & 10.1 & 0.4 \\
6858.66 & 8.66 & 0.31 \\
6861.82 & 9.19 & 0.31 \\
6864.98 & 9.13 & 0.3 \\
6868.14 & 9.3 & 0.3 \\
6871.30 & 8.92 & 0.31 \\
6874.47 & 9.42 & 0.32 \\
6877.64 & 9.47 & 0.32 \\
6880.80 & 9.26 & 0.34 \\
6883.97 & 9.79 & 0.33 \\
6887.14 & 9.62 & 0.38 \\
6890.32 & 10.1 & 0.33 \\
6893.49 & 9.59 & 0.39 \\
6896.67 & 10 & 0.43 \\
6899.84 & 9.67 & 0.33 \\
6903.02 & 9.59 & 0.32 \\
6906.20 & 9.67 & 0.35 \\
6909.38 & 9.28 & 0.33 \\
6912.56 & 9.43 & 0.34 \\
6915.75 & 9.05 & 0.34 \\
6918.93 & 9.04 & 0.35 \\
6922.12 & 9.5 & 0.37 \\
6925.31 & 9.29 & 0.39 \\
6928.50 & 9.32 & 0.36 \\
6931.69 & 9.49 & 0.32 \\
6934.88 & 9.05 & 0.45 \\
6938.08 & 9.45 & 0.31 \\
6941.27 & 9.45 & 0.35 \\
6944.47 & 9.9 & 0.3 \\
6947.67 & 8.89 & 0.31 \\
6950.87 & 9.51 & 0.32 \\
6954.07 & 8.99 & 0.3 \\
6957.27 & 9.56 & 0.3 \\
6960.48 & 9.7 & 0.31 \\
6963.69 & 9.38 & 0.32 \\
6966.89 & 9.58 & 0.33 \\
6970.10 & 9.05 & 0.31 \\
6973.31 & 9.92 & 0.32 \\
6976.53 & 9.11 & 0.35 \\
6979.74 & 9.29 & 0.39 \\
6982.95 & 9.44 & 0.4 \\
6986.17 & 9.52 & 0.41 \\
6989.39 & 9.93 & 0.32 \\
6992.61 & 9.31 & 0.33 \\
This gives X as 9.42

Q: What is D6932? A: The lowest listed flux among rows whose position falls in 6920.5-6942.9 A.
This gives 9.05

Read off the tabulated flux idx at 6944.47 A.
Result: 9.9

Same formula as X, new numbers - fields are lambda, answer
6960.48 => 9.7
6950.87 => 9.51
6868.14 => 9.3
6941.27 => 9.45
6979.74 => 9.29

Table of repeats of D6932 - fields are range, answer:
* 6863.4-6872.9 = 8.92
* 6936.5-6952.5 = 8.89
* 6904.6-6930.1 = 9.04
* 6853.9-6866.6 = 8.66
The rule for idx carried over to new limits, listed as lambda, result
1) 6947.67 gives 8.89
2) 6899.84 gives 9.67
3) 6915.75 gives 9.05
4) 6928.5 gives 9.32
